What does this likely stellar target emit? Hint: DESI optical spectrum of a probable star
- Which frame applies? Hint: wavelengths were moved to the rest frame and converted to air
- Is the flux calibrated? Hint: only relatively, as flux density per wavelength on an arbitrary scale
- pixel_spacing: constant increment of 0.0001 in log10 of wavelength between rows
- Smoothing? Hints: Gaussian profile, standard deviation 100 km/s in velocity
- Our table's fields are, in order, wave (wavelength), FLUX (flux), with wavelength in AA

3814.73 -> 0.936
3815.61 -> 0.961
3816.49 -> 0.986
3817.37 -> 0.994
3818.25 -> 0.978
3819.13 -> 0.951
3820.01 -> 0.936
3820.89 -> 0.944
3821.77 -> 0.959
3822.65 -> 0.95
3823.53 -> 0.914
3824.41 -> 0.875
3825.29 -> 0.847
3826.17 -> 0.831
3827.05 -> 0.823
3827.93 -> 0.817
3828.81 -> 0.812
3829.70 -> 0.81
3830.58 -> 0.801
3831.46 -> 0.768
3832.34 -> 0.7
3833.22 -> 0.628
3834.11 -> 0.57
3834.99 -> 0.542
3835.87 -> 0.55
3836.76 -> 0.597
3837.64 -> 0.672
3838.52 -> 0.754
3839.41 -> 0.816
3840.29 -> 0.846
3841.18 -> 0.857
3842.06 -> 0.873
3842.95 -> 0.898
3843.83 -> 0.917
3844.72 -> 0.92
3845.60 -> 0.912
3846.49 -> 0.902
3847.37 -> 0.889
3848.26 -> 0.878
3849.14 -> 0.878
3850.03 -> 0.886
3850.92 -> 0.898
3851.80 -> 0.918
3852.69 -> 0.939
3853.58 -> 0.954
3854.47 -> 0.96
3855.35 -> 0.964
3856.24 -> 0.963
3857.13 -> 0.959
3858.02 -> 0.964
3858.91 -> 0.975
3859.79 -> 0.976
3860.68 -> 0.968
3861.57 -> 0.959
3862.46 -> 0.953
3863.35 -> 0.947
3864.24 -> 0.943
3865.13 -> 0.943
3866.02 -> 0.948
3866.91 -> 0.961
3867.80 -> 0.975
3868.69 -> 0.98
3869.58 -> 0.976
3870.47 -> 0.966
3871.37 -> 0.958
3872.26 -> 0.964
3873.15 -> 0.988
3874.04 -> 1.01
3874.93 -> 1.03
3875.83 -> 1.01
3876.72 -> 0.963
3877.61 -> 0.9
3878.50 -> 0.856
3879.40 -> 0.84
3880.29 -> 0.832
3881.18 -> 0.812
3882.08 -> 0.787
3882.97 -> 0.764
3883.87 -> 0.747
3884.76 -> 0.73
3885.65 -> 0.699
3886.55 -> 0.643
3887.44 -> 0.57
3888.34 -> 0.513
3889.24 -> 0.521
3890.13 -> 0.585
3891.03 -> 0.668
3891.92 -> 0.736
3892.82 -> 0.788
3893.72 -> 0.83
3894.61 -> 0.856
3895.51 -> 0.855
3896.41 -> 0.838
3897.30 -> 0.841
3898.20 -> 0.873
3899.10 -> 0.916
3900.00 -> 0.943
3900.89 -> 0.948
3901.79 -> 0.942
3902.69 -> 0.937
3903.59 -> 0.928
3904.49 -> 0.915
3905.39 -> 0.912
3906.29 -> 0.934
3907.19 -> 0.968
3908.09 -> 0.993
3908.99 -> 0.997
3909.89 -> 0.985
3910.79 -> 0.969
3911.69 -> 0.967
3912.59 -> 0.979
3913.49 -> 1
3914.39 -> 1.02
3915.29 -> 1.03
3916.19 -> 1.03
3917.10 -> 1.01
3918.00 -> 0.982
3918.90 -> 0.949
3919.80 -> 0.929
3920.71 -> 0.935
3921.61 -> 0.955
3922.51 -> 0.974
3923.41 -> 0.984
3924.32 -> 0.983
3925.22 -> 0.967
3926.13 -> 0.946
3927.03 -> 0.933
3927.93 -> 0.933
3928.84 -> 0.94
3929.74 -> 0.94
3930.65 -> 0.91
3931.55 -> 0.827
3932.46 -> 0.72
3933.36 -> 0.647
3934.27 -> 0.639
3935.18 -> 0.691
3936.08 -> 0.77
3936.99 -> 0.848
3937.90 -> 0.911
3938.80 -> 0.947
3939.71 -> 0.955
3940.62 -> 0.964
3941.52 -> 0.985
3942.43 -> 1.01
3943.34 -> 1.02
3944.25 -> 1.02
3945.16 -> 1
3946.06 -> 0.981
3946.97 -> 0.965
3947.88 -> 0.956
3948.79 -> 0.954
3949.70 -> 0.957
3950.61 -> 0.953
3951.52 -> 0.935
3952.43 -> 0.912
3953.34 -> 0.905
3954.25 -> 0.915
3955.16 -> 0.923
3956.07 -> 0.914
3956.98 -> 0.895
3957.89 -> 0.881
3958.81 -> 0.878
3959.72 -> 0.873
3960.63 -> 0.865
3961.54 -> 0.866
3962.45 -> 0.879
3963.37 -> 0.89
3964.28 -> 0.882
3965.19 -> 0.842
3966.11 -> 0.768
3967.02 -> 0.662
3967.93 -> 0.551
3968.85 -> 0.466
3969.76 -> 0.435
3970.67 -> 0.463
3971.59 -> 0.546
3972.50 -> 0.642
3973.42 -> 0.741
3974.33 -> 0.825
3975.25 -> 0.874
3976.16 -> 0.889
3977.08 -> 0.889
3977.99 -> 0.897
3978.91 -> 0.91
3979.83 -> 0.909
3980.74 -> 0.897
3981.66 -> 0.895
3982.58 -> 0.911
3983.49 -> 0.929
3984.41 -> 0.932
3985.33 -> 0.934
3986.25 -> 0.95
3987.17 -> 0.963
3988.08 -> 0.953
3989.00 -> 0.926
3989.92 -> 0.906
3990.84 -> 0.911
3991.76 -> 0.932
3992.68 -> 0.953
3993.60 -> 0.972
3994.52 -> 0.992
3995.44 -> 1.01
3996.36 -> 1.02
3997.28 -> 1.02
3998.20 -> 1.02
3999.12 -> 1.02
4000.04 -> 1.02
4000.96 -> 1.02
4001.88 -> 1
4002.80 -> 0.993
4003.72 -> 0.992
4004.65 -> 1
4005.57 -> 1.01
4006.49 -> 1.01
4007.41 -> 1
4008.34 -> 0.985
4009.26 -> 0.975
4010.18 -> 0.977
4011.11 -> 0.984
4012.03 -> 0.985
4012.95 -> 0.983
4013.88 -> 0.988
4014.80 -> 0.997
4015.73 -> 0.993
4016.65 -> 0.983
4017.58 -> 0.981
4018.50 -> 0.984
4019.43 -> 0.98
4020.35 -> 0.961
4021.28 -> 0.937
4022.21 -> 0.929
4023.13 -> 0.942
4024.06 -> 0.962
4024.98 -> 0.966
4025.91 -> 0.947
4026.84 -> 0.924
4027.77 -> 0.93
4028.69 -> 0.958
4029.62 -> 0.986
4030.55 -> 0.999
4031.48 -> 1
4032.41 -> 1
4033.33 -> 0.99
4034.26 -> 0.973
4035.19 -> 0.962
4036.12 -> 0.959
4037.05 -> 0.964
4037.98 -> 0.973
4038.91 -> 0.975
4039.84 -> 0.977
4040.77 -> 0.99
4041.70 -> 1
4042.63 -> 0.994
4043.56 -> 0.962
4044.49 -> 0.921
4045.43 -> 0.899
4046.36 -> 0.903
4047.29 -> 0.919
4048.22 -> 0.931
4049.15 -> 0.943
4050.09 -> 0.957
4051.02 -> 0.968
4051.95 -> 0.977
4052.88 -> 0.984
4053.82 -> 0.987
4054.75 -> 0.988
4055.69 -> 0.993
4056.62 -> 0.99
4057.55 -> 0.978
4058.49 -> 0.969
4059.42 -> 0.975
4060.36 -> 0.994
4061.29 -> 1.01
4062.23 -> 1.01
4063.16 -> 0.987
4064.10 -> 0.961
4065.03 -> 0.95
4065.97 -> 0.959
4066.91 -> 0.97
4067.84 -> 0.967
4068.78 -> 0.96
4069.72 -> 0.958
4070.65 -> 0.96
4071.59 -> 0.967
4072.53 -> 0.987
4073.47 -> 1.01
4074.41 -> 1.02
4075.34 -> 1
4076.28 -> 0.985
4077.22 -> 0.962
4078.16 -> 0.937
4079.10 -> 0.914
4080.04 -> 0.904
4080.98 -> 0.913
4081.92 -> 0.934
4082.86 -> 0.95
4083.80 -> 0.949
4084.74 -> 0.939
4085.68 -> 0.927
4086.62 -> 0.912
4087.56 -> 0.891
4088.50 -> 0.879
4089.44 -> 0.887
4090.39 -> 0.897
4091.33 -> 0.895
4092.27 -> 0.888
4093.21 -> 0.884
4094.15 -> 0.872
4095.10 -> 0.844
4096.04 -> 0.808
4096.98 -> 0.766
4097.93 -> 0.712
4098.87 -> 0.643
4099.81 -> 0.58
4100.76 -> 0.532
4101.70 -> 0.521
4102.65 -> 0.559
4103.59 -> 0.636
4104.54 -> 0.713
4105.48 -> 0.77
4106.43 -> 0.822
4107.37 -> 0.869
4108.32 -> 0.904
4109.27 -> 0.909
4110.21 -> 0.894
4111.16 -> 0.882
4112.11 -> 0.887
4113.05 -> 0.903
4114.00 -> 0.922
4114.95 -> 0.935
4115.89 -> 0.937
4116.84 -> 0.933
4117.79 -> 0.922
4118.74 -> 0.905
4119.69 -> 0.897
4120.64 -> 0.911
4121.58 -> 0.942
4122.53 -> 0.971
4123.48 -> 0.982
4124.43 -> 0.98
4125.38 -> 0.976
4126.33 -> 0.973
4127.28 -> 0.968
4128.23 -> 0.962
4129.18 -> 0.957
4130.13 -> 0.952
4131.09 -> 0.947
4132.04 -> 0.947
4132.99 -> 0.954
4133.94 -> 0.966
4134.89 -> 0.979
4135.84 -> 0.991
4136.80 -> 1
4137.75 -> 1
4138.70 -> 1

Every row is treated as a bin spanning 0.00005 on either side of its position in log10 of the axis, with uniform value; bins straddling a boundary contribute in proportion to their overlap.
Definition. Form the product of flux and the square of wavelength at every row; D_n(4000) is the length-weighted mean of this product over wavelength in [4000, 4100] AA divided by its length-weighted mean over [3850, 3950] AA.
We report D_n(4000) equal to 1.13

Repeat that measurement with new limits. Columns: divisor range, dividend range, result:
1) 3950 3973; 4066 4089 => 1.27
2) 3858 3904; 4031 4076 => 1.23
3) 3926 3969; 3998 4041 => 1.16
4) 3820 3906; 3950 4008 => 1.10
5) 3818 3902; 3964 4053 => 1.17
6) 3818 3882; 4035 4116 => 1.15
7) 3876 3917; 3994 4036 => 1.22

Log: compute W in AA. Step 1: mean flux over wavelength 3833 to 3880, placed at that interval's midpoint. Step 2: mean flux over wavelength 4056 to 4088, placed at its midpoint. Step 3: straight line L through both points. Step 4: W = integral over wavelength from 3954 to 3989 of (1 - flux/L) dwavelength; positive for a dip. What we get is 3.9 AA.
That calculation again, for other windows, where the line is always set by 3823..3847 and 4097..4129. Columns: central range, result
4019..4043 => -4.08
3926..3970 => -3.10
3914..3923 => -1.97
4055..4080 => -4.18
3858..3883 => -4.50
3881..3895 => 1.73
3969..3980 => 1.03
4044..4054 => -1.35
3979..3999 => -3.19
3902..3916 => -2.90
